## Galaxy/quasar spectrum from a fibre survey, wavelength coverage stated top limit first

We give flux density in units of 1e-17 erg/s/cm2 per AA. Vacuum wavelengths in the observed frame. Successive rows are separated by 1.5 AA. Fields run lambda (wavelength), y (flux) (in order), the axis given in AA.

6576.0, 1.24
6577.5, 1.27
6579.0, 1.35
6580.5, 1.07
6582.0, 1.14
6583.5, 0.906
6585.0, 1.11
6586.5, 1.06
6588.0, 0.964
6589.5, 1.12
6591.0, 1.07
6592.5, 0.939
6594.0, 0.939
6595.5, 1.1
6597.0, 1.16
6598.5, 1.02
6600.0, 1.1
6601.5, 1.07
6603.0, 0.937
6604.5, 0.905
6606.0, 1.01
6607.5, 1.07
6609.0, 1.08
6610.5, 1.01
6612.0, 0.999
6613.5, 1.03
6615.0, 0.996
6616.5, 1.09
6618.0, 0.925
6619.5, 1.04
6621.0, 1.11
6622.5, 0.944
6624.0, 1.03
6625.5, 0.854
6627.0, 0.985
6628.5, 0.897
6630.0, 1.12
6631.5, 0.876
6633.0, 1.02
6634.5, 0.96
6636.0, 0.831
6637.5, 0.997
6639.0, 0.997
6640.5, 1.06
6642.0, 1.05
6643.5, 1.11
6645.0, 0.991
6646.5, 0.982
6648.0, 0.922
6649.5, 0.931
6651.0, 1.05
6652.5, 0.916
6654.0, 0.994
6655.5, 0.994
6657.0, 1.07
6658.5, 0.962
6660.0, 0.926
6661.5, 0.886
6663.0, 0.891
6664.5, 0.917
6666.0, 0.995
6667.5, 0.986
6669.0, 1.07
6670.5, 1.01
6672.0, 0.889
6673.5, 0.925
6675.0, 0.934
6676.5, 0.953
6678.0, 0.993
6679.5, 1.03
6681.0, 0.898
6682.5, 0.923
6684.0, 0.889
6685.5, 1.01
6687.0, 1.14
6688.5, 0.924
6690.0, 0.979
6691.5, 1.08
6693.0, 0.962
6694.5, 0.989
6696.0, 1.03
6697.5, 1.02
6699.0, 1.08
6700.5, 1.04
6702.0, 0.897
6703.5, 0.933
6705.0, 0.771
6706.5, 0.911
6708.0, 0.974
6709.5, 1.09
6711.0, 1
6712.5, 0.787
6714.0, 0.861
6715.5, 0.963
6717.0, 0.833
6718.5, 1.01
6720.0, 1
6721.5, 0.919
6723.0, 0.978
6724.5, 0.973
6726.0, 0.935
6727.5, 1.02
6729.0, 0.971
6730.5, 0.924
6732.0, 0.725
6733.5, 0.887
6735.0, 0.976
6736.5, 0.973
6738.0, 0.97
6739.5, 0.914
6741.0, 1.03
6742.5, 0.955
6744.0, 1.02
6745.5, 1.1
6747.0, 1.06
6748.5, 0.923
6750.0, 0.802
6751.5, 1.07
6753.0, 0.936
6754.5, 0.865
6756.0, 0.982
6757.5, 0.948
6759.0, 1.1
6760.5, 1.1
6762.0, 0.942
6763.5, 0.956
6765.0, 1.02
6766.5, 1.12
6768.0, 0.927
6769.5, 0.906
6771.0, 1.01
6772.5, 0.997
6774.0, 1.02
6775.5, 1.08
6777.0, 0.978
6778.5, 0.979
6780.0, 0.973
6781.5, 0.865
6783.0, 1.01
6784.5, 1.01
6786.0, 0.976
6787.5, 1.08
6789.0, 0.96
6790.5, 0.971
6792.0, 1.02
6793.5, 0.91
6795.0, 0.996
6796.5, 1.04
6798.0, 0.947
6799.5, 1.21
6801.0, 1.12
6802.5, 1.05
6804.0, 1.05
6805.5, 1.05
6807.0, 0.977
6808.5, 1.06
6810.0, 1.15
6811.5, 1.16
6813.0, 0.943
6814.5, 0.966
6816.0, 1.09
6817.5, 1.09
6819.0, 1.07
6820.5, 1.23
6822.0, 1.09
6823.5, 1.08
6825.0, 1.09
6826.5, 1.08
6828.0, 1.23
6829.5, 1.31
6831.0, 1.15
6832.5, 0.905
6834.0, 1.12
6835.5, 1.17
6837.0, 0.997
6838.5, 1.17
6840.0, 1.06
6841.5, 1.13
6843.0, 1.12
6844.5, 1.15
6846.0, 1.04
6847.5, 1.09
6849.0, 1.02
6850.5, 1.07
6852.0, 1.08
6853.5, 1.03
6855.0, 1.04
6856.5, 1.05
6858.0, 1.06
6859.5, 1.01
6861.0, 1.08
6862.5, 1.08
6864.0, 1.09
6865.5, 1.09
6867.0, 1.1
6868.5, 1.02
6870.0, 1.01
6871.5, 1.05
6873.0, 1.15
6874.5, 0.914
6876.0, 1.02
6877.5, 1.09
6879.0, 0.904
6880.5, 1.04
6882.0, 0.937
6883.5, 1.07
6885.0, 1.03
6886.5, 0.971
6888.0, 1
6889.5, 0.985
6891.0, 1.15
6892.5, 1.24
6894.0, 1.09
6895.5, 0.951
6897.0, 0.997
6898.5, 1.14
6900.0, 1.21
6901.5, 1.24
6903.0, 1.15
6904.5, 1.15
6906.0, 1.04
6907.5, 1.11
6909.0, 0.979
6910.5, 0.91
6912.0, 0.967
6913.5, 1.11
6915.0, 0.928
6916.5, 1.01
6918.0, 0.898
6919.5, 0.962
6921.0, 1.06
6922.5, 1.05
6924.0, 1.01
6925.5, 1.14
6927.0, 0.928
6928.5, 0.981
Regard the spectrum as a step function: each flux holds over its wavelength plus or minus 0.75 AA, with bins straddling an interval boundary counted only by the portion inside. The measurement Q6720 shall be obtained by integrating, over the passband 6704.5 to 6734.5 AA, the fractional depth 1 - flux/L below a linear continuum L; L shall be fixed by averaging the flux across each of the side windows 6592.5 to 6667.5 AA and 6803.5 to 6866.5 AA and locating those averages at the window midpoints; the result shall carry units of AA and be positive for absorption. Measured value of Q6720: 3.1 AA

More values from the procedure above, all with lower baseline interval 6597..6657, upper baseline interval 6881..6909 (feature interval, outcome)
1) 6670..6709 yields 1.9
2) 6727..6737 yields 1.1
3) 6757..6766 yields 0.2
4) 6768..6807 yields 1.5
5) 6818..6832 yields -1.1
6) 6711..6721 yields 1.1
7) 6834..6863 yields -0.3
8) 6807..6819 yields -0.1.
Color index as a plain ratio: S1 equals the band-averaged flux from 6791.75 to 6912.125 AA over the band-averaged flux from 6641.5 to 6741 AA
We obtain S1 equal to 1.1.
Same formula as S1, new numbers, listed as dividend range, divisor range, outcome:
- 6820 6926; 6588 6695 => 1.07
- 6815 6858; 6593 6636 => 1.09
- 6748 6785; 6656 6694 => 1.01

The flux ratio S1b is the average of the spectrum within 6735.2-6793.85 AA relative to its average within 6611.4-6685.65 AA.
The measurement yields 1.01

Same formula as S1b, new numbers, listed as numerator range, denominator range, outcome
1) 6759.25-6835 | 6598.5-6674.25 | 1.05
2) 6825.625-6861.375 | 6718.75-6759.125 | 1.14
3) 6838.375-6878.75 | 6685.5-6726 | 1.10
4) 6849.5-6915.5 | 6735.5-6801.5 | 1.06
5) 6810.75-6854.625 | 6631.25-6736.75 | 1.13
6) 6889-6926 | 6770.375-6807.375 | 1.05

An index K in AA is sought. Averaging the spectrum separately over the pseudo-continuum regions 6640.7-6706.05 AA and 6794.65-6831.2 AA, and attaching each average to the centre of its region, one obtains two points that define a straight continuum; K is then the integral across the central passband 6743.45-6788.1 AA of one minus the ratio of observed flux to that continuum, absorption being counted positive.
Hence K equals 2.5 AA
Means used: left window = 0.976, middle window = 0.991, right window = 1.09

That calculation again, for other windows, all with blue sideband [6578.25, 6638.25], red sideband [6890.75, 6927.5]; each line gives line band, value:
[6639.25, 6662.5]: 0.8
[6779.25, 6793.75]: 0.9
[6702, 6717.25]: 1.8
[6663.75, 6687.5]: 1.3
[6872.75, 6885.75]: 0.5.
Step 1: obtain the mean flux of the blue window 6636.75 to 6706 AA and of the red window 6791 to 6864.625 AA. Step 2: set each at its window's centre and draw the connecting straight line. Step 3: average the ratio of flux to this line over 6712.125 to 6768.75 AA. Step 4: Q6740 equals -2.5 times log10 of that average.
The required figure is 0.07 mag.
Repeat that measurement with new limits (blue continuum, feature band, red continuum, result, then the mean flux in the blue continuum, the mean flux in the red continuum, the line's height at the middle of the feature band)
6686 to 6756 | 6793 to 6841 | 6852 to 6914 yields -0.07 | 0.961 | 1.06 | 1.02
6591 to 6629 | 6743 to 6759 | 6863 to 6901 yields 0.06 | 1.01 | 1.05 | 1.03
